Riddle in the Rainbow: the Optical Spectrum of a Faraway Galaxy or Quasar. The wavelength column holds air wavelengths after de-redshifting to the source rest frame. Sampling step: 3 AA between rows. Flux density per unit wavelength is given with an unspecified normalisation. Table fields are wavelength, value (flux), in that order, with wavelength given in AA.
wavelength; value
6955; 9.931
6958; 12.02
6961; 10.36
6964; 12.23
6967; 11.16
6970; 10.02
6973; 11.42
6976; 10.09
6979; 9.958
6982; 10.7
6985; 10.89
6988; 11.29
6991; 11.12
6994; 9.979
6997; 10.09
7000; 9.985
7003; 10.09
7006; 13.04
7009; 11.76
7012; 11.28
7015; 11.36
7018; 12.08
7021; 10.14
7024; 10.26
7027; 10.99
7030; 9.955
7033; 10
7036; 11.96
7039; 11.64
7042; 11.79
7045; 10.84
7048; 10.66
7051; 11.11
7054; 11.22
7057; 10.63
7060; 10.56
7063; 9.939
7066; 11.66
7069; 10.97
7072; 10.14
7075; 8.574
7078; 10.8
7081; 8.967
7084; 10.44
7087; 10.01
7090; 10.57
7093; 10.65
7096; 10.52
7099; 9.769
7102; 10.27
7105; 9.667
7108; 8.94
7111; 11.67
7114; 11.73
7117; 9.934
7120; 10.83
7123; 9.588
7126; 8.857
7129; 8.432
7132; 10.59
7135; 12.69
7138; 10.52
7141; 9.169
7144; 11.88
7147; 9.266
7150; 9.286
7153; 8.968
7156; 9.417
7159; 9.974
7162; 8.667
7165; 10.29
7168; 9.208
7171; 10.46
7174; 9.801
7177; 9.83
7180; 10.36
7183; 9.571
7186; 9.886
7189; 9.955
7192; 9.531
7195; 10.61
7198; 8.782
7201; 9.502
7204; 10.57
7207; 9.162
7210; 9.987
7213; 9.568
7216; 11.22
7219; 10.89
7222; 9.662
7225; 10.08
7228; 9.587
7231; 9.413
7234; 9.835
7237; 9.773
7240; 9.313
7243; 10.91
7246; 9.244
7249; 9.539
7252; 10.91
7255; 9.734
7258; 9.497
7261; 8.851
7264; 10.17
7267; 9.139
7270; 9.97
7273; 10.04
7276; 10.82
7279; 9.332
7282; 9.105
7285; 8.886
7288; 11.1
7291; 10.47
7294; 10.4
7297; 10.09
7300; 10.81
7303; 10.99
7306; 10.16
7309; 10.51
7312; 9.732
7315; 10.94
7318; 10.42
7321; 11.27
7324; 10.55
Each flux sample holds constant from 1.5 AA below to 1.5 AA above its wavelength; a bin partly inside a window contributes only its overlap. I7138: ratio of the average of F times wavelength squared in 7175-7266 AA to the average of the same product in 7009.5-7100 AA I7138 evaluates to 0.97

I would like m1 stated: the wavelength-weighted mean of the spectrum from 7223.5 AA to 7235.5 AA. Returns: 9.73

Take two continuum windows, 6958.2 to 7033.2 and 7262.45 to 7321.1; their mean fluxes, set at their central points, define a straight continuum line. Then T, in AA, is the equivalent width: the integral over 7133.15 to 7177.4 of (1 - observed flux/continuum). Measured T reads 2.21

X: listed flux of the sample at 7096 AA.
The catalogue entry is 10.52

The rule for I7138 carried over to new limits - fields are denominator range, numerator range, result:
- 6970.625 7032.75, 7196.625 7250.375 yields 0.97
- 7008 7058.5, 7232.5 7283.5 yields 0.94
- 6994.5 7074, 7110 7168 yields 0.95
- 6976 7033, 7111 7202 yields 0.96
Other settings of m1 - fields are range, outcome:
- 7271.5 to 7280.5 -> 10.1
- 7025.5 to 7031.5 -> 10.5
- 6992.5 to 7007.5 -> 10.6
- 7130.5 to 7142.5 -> 10.7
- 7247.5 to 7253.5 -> 10.2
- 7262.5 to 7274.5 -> 9.83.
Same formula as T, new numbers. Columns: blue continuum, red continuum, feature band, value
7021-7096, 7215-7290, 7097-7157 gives 1.5 AA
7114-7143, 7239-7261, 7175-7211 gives 0.7 AA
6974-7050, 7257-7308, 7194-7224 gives 0.7 AA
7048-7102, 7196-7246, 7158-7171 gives 0.6 AA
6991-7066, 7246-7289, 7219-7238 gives 0.2 AA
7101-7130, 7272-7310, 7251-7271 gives 0.9 AA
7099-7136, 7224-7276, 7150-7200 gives 1.7 AA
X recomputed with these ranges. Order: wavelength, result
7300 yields 10.81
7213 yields 9.568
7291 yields 10.47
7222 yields 9.662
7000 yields 9.985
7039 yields 11.64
